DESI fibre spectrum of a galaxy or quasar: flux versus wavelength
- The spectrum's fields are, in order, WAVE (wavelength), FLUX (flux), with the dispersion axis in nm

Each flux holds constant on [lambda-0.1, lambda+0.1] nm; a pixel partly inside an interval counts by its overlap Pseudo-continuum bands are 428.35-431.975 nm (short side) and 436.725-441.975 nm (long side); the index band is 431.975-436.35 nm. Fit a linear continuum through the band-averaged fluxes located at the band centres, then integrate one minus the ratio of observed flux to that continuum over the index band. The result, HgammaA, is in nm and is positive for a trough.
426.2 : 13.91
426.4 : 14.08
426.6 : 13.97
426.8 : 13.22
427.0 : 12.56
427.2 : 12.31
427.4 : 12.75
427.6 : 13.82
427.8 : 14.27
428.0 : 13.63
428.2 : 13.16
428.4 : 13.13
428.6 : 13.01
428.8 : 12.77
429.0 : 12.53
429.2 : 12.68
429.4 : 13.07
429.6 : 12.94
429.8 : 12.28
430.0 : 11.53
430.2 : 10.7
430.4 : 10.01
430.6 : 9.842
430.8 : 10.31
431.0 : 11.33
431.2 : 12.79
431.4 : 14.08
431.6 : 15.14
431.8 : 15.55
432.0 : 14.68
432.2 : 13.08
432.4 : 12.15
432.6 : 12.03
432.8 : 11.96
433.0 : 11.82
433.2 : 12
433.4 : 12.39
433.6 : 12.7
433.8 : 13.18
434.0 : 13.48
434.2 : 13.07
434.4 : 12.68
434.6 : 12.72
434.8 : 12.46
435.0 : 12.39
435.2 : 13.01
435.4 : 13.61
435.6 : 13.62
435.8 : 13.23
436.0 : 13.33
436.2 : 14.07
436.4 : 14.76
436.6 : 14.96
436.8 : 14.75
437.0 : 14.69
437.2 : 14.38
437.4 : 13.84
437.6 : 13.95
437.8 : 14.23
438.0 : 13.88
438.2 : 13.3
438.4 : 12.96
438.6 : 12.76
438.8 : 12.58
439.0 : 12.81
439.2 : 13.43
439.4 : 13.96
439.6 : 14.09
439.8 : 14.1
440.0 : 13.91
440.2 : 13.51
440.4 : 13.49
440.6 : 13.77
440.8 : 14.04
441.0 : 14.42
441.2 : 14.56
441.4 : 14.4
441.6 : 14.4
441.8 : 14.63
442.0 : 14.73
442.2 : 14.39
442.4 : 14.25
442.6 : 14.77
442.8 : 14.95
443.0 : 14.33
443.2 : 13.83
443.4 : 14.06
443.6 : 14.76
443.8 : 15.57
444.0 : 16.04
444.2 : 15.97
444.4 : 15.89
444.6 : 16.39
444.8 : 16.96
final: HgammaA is 0.07 nm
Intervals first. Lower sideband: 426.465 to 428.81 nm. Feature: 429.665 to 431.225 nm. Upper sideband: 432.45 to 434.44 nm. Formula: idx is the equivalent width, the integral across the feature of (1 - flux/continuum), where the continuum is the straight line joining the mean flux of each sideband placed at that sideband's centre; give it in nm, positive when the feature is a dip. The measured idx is 0.22 nm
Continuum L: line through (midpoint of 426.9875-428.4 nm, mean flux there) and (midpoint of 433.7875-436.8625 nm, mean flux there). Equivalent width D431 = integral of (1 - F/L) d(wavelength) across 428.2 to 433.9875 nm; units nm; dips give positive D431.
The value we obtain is 0.357 nm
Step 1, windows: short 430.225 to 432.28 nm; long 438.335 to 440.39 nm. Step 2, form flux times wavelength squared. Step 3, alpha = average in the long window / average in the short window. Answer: 1.1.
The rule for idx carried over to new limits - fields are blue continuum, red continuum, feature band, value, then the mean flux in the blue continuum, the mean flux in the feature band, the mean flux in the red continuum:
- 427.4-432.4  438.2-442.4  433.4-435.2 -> 0.05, 12.8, 12.8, 13.8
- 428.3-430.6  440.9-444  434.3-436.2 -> 0.02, 12.1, 13.1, 14.6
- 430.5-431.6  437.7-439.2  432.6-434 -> 0.00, 12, 12.4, 13.2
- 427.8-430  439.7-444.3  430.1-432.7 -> 0.15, 12.9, 12.4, 14.5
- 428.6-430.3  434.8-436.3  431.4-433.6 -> -0.05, 12.4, 13.1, 13.3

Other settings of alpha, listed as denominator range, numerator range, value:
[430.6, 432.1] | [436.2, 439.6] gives 1.08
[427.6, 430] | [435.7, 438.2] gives 1.13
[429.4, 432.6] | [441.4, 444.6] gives 1.26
